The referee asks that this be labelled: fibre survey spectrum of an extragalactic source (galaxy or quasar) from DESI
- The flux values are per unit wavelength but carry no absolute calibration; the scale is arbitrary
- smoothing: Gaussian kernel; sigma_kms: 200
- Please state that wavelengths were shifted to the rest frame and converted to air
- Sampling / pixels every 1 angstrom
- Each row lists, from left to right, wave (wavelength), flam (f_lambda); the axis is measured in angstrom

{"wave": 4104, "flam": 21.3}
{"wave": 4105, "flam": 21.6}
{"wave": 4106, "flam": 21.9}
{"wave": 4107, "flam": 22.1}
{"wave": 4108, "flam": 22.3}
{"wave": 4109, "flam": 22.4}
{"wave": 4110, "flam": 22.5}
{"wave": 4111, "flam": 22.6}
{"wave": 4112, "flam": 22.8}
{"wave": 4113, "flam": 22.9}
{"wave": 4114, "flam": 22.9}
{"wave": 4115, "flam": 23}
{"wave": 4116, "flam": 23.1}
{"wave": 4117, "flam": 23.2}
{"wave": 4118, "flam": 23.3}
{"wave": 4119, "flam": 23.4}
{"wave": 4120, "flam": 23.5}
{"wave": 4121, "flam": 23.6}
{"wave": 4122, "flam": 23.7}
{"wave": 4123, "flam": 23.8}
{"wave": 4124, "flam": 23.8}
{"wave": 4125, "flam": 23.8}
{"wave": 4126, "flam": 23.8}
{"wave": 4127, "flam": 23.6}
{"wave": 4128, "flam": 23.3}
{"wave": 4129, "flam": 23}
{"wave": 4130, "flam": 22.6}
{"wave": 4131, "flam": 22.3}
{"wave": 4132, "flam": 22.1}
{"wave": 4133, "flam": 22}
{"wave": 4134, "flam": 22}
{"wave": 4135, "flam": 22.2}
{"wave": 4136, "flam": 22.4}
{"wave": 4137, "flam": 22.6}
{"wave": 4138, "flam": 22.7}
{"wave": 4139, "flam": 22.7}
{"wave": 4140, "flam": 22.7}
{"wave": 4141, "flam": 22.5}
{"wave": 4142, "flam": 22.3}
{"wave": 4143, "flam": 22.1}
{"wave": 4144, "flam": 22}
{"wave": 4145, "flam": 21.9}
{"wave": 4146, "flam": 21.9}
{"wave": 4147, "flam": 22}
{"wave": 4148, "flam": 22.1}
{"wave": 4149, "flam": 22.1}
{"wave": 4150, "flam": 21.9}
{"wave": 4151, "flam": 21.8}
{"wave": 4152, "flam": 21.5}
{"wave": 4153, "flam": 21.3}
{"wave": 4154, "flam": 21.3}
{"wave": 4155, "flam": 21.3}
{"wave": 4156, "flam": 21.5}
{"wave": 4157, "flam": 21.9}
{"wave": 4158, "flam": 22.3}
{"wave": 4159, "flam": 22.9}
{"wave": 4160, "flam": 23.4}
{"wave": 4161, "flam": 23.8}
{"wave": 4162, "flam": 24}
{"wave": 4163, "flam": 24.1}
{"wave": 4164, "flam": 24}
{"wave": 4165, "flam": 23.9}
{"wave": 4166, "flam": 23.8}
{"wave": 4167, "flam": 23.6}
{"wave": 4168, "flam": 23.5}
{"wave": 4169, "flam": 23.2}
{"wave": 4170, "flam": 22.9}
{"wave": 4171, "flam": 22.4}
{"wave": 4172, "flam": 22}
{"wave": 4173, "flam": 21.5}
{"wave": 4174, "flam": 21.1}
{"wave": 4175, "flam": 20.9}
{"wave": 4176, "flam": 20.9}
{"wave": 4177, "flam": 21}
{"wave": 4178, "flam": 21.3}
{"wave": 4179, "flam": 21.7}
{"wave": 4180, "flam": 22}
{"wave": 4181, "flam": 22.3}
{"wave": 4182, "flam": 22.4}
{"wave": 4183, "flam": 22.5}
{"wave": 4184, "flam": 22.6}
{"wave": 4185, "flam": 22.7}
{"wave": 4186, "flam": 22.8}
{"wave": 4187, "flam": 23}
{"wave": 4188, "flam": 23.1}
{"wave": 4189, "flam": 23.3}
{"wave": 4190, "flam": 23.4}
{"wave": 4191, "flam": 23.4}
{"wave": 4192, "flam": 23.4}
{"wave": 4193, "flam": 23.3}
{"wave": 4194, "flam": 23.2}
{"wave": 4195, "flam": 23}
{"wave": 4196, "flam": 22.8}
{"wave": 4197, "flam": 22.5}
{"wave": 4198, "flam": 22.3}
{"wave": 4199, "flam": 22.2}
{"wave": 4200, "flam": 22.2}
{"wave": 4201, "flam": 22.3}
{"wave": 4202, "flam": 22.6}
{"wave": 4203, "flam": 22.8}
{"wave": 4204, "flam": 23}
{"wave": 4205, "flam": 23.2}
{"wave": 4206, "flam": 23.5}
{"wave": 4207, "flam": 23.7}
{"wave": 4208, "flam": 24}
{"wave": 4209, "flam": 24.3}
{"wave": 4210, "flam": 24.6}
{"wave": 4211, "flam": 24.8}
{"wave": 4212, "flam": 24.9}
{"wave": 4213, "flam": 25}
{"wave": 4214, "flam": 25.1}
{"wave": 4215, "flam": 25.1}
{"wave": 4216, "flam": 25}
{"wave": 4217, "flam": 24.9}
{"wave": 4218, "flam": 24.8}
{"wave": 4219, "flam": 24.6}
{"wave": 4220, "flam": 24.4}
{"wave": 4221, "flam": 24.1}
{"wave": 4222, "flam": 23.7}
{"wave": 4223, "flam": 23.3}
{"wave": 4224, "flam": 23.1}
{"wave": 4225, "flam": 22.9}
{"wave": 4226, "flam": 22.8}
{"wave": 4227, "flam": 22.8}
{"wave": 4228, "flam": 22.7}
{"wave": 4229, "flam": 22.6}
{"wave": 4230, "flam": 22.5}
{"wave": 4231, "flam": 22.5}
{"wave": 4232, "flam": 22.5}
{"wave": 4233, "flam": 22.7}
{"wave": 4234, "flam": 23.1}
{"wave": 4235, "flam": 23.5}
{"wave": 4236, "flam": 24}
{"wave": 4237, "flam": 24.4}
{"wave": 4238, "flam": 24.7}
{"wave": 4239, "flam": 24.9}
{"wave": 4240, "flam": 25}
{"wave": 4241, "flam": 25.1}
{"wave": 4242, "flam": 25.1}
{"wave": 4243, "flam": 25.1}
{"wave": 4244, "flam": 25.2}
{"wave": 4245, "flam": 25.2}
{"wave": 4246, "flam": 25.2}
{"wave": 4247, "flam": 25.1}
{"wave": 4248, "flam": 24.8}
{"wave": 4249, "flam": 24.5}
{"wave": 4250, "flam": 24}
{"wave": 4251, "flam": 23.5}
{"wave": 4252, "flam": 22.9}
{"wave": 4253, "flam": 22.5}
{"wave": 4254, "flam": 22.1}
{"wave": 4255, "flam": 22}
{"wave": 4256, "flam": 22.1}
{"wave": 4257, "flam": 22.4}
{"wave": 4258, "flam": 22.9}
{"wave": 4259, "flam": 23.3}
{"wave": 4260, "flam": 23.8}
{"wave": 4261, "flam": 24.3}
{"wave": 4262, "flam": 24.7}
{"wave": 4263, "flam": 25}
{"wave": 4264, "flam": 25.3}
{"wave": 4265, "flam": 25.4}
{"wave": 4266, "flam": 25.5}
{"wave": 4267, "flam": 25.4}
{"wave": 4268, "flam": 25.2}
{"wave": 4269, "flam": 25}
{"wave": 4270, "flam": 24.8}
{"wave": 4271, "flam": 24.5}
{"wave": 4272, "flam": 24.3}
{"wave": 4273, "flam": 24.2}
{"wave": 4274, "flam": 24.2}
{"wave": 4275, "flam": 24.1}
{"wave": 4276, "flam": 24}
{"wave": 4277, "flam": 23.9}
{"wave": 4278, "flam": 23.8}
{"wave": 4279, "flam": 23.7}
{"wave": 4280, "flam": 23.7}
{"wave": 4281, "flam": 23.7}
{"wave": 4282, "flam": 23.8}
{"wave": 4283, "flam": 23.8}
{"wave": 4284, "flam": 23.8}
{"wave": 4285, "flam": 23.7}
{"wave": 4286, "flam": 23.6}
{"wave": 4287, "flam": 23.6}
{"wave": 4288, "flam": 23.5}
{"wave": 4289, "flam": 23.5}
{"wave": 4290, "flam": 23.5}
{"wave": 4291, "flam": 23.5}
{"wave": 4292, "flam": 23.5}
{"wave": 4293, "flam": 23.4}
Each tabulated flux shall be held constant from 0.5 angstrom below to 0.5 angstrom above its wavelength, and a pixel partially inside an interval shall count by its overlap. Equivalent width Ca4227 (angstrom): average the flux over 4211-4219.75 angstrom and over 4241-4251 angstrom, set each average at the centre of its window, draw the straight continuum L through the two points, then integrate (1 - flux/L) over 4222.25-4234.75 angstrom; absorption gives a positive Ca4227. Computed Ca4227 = 1.0 angstrom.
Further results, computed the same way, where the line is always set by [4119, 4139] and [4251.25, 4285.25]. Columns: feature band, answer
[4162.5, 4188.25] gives 0.89 angstrom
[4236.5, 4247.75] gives -0.59 angstrom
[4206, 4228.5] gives -0.49 angstrom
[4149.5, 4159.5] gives 0.60 angstrom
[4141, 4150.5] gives 0.43 angstrom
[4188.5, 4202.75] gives 0.36 angstrom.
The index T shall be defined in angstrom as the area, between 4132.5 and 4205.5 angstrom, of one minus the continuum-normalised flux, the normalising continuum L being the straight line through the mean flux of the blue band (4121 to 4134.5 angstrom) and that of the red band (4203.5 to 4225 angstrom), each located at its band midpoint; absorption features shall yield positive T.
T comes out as 3.5 angstrom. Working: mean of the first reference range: 23.1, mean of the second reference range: 24.2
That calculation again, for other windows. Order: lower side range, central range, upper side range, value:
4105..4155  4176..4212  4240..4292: 0.6 angstrom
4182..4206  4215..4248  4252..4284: -0.8 angstrom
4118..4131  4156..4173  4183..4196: 0.1 angstrom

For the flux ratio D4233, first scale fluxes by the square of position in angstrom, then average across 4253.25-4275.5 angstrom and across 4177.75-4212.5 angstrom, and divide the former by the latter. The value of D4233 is 1.1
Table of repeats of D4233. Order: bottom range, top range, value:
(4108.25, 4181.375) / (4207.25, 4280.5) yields 1.12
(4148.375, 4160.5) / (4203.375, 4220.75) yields 1.14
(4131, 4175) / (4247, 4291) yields 1.13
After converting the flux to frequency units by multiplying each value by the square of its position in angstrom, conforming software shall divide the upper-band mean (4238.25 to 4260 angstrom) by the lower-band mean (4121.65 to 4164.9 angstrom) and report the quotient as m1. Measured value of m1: 1.12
